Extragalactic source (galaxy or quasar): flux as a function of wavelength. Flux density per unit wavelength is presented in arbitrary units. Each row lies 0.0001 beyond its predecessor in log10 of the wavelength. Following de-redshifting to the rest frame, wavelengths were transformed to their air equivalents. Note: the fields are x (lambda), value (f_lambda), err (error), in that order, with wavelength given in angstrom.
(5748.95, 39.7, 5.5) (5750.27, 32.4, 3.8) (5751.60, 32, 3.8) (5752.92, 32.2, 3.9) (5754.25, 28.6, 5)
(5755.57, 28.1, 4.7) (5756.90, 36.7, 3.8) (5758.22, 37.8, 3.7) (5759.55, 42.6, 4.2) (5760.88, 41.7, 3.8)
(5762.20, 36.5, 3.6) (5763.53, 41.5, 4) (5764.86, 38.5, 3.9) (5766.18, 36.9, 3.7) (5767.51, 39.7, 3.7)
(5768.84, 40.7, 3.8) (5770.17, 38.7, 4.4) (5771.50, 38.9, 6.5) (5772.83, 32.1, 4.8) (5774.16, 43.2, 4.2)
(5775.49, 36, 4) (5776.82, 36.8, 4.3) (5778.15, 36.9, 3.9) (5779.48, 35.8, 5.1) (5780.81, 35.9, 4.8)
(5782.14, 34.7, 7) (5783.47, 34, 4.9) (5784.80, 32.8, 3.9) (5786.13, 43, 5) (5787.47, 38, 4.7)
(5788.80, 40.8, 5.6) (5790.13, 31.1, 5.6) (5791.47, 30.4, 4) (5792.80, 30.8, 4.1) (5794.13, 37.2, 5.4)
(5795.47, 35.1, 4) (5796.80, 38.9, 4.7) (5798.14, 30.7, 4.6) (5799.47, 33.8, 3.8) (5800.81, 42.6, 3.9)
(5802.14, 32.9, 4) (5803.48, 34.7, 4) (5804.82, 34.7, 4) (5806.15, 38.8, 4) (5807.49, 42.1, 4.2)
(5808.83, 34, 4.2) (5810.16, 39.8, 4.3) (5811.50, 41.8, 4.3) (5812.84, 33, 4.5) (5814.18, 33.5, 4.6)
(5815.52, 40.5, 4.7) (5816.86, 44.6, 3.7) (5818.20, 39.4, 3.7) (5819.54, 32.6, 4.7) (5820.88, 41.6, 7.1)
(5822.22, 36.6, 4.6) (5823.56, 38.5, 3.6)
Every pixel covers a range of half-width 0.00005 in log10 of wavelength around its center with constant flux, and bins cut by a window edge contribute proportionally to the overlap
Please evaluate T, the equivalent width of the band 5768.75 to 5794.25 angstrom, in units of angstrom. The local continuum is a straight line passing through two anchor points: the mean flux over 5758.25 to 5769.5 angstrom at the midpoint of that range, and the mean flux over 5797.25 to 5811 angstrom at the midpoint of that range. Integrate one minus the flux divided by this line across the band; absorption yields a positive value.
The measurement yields 1.3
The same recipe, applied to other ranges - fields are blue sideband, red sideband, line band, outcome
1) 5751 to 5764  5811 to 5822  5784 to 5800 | 0.8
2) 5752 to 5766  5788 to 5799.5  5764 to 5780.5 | -1.0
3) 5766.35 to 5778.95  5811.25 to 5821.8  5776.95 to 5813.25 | 1.9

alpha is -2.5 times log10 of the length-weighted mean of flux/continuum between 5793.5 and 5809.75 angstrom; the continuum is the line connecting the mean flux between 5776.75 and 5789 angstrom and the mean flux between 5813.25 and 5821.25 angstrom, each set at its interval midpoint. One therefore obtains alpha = 0.038 mag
